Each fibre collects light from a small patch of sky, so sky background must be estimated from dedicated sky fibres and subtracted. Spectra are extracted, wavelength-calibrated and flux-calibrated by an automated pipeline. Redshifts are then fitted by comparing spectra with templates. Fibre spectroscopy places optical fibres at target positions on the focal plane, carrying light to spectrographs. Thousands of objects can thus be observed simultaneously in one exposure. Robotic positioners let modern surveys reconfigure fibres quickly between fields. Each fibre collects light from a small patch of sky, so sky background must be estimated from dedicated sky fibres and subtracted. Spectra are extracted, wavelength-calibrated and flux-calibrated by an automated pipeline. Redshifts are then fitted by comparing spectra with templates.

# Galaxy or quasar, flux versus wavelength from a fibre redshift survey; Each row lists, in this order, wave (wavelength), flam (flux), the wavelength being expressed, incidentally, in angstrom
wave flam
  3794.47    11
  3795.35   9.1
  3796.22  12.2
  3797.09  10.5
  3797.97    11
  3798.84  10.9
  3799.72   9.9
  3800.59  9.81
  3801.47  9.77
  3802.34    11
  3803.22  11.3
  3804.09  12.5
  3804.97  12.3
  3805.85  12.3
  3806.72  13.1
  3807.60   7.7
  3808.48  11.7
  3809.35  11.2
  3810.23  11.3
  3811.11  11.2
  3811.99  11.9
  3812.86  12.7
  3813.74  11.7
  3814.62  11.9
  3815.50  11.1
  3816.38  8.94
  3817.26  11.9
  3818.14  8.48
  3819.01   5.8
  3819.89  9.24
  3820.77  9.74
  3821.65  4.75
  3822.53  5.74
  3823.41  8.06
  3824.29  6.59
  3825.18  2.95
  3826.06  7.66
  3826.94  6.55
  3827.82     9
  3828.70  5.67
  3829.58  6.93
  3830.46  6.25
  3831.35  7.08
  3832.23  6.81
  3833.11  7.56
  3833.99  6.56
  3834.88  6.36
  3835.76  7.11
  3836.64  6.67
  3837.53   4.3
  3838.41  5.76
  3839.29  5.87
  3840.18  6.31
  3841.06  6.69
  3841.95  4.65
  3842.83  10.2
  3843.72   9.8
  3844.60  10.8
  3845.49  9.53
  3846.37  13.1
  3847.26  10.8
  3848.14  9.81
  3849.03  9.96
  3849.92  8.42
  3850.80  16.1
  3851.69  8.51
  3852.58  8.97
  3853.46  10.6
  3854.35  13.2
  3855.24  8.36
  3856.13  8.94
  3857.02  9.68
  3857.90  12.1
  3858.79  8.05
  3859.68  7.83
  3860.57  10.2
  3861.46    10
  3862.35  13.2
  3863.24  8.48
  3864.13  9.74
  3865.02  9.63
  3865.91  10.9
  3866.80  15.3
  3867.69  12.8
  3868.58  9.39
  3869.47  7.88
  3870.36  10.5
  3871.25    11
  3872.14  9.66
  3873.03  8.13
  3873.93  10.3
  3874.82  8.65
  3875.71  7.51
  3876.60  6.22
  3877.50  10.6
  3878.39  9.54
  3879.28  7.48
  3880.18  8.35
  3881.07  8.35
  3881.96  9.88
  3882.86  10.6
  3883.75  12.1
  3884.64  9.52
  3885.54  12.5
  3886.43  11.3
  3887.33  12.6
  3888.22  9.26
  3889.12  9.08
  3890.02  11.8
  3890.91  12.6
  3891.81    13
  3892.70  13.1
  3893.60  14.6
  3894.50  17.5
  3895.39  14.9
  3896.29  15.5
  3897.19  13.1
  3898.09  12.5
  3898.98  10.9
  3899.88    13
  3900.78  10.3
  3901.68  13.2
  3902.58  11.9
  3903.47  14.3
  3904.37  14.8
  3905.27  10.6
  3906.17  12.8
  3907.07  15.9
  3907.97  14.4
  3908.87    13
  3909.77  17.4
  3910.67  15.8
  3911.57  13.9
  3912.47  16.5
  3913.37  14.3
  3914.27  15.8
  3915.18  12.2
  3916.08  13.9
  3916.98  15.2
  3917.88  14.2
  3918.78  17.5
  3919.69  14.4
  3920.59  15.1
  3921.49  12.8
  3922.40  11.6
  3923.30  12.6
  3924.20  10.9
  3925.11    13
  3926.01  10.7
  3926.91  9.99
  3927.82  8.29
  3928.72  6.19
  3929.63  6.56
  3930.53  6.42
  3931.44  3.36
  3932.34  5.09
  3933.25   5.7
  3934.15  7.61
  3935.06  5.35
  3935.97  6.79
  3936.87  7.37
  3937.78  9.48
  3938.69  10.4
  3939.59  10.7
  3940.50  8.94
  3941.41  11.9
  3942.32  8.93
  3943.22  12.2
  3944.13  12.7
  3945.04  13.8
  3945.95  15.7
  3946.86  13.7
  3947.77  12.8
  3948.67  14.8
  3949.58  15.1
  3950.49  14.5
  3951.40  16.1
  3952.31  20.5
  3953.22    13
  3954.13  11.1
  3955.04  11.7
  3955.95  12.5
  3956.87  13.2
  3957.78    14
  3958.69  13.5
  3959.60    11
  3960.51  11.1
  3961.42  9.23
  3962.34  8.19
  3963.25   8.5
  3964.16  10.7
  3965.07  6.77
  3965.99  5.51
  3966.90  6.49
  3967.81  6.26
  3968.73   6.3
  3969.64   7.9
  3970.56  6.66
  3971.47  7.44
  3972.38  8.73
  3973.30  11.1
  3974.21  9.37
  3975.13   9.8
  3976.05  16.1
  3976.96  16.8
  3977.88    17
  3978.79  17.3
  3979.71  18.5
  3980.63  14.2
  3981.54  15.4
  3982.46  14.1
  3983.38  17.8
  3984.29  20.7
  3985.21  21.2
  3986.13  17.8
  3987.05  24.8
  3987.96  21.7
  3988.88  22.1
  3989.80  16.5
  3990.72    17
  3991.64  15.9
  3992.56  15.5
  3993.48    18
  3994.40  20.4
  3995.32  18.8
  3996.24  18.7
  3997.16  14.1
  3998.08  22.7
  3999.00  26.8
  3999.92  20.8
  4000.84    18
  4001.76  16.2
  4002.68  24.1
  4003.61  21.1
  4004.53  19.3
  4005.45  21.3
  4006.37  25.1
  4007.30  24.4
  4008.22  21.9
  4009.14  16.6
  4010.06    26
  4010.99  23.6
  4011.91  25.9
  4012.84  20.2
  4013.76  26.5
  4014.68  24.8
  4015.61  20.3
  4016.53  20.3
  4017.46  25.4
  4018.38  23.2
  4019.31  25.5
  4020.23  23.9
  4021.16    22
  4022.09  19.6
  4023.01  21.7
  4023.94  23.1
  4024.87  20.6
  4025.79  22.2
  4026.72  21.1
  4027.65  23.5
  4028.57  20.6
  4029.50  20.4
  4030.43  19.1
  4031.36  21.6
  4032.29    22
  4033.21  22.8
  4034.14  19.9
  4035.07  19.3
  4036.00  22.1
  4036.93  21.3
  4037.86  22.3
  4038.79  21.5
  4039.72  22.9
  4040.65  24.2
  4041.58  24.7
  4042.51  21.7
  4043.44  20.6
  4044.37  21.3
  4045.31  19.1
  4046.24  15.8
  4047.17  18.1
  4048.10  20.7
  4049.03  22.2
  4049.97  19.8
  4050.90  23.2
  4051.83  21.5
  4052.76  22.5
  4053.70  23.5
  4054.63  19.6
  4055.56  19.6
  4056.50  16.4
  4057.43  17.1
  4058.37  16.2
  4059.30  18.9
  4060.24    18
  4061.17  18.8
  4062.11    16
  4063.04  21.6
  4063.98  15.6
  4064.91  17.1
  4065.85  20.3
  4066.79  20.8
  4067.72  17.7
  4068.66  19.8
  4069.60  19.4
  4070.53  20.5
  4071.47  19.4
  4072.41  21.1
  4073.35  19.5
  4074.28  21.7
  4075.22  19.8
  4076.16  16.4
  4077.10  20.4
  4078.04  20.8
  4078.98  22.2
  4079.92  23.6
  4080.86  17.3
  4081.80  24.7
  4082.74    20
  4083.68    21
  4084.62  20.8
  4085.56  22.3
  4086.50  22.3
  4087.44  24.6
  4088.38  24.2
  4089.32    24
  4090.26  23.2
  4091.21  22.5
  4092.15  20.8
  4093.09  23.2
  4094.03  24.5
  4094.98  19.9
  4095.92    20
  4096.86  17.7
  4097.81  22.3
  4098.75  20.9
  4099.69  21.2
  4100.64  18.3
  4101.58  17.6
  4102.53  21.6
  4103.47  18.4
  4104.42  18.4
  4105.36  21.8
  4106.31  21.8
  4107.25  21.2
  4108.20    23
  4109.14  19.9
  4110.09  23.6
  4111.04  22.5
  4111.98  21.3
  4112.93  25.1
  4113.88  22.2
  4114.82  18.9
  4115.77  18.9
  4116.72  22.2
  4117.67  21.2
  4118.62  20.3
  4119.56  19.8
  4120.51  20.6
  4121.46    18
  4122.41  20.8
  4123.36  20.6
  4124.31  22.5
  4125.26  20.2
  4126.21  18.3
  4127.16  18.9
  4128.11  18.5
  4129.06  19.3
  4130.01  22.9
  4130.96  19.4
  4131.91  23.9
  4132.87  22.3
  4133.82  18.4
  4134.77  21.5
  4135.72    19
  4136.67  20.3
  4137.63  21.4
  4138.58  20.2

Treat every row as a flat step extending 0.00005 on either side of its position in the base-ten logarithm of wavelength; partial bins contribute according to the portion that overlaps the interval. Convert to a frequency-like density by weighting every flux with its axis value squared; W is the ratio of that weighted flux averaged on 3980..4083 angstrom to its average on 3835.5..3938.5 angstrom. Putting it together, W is 2.05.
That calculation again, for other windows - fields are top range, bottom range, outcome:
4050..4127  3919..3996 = 1.76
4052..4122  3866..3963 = 1.92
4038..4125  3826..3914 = 2.19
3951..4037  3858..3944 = 1.66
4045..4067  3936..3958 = 1.61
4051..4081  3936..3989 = 1.61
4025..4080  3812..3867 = 2.57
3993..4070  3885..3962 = 1.81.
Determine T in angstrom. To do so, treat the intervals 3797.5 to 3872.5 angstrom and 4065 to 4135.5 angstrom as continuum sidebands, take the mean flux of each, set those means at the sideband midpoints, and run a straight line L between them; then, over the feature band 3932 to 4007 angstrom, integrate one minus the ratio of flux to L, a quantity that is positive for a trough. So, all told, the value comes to 6.6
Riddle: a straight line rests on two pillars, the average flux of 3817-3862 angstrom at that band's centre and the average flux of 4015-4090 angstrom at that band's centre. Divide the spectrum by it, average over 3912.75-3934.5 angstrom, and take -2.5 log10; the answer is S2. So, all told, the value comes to 0.19 mag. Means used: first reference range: 8.27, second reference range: 20.8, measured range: 11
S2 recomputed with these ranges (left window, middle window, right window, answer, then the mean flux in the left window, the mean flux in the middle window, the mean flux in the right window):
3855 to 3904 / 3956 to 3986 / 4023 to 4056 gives 0.376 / 10.9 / 12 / 21.3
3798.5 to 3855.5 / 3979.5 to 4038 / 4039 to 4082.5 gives -0.181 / 9.06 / 20.8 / 20.1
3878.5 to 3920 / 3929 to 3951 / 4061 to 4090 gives 0.424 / 12.9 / 9.99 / 20.5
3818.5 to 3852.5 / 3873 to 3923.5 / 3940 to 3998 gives -0.174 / 7.75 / 12.5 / 13.7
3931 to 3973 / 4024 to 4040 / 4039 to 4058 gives -0.134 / 10.3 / 21.4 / 20.7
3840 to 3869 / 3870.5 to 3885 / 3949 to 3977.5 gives 0.113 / 10.1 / 9.27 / 11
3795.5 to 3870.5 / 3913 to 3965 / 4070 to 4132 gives 0.216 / 9.38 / 11.4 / 21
